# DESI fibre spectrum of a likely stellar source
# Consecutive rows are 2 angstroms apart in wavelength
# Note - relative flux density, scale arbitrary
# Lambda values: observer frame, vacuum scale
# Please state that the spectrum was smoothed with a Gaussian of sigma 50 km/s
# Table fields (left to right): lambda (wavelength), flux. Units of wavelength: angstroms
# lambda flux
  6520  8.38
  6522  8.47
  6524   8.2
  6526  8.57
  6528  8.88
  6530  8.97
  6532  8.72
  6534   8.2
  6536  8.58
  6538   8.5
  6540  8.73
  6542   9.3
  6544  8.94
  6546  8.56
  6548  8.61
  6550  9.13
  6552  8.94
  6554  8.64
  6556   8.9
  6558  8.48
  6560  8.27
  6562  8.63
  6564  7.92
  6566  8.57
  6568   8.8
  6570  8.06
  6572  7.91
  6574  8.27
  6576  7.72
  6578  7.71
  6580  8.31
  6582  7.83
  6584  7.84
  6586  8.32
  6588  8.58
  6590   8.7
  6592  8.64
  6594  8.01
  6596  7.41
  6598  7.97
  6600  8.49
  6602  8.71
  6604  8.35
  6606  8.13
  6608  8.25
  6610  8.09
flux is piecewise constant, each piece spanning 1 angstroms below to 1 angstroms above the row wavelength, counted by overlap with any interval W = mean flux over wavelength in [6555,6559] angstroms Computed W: 8.69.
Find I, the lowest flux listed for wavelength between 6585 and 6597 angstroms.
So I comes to 7.41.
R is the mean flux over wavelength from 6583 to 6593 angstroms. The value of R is 8.42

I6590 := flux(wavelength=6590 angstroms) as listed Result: 8.7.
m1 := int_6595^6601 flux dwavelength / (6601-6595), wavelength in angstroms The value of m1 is 7.96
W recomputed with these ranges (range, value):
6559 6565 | 8.27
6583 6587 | 8.08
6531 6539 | 8.5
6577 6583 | 7.95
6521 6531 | 8.62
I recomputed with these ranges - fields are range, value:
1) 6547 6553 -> 8.61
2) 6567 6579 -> 7.71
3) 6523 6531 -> 8.2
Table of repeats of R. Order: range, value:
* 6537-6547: 8.81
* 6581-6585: 7.83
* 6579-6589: 8.18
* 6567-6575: 8.26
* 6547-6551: 8.87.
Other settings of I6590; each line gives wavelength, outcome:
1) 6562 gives 8.63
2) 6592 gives 8.64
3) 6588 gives 8.58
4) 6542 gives 9.3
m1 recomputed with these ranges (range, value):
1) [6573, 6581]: 8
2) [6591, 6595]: 8.32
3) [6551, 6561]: 8.65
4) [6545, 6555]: 8.78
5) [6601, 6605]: 8.53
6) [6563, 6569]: 8.43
